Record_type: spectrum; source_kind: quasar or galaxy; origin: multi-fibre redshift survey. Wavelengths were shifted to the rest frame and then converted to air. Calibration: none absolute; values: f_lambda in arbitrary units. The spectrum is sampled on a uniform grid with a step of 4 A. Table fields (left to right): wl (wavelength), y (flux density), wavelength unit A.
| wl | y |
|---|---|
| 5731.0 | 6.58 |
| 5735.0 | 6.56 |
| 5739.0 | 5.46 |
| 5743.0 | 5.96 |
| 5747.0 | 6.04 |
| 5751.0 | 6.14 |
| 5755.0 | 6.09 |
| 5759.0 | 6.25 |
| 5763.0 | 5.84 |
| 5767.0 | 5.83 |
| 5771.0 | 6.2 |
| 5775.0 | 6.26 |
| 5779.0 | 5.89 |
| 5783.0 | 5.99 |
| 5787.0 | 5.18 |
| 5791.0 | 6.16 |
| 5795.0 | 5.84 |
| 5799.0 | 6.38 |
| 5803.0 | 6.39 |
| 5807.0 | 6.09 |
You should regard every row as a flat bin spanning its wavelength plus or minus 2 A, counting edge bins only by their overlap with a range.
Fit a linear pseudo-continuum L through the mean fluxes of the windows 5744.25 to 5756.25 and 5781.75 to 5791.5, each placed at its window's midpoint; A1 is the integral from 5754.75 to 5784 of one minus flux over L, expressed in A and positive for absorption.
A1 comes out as -0.8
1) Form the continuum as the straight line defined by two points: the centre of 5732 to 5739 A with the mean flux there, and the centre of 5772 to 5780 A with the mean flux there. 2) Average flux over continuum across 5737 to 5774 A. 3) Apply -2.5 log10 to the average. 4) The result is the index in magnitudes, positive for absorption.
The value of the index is 0.03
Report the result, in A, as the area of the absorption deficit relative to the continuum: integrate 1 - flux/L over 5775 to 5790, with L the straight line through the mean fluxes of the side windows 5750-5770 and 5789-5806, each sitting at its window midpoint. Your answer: 0.8 A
